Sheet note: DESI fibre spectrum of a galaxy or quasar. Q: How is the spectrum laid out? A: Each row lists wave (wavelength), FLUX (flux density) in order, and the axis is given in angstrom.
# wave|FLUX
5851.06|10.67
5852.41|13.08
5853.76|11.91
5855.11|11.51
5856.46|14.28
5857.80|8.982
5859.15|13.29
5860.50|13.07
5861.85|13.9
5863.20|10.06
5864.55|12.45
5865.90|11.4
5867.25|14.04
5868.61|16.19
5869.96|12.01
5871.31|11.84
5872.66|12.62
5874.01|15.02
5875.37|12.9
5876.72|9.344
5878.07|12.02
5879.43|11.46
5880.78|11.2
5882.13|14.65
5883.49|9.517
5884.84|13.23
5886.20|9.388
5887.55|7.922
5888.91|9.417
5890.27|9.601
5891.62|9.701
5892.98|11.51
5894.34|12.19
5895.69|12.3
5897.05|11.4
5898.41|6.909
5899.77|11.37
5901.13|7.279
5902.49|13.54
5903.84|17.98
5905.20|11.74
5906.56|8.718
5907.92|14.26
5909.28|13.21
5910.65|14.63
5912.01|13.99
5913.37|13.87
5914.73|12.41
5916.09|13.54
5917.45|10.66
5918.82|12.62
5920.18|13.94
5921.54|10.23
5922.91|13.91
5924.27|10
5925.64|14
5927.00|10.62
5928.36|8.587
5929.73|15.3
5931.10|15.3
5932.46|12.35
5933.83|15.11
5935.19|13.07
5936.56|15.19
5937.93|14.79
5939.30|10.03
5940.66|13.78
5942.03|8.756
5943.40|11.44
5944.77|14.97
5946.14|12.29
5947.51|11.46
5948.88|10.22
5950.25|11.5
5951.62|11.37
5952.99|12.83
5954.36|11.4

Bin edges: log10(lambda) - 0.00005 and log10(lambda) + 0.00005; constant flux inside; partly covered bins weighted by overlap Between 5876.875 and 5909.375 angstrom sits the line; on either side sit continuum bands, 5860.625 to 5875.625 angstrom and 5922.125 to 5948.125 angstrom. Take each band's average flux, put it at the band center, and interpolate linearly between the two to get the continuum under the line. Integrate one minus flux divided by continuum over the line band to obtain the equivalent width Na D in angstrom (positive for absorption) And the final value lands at 4.14 angstrom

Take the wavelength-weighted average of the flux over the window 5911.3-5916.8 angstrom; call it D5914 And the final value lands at 13.5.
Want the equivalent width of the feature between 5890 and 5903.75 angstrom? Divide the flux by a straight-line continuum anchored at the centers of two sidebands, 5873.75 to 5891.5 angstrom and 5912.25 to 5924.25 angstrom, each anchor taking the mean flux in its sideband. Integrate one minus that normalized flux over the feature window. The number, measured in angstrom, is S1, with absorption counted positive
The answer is 0.9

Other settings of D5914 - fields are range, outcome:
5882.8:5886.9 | 10.7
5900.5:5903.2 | 10.6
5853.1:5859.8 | 12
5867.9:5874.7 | 13.5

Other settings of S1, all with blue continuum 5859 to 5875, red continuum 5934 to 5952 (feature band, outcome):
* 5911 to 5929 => 0.41 angstrom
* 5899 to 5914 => -0.14 angstrom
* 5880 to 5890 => 1.64 angstrom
